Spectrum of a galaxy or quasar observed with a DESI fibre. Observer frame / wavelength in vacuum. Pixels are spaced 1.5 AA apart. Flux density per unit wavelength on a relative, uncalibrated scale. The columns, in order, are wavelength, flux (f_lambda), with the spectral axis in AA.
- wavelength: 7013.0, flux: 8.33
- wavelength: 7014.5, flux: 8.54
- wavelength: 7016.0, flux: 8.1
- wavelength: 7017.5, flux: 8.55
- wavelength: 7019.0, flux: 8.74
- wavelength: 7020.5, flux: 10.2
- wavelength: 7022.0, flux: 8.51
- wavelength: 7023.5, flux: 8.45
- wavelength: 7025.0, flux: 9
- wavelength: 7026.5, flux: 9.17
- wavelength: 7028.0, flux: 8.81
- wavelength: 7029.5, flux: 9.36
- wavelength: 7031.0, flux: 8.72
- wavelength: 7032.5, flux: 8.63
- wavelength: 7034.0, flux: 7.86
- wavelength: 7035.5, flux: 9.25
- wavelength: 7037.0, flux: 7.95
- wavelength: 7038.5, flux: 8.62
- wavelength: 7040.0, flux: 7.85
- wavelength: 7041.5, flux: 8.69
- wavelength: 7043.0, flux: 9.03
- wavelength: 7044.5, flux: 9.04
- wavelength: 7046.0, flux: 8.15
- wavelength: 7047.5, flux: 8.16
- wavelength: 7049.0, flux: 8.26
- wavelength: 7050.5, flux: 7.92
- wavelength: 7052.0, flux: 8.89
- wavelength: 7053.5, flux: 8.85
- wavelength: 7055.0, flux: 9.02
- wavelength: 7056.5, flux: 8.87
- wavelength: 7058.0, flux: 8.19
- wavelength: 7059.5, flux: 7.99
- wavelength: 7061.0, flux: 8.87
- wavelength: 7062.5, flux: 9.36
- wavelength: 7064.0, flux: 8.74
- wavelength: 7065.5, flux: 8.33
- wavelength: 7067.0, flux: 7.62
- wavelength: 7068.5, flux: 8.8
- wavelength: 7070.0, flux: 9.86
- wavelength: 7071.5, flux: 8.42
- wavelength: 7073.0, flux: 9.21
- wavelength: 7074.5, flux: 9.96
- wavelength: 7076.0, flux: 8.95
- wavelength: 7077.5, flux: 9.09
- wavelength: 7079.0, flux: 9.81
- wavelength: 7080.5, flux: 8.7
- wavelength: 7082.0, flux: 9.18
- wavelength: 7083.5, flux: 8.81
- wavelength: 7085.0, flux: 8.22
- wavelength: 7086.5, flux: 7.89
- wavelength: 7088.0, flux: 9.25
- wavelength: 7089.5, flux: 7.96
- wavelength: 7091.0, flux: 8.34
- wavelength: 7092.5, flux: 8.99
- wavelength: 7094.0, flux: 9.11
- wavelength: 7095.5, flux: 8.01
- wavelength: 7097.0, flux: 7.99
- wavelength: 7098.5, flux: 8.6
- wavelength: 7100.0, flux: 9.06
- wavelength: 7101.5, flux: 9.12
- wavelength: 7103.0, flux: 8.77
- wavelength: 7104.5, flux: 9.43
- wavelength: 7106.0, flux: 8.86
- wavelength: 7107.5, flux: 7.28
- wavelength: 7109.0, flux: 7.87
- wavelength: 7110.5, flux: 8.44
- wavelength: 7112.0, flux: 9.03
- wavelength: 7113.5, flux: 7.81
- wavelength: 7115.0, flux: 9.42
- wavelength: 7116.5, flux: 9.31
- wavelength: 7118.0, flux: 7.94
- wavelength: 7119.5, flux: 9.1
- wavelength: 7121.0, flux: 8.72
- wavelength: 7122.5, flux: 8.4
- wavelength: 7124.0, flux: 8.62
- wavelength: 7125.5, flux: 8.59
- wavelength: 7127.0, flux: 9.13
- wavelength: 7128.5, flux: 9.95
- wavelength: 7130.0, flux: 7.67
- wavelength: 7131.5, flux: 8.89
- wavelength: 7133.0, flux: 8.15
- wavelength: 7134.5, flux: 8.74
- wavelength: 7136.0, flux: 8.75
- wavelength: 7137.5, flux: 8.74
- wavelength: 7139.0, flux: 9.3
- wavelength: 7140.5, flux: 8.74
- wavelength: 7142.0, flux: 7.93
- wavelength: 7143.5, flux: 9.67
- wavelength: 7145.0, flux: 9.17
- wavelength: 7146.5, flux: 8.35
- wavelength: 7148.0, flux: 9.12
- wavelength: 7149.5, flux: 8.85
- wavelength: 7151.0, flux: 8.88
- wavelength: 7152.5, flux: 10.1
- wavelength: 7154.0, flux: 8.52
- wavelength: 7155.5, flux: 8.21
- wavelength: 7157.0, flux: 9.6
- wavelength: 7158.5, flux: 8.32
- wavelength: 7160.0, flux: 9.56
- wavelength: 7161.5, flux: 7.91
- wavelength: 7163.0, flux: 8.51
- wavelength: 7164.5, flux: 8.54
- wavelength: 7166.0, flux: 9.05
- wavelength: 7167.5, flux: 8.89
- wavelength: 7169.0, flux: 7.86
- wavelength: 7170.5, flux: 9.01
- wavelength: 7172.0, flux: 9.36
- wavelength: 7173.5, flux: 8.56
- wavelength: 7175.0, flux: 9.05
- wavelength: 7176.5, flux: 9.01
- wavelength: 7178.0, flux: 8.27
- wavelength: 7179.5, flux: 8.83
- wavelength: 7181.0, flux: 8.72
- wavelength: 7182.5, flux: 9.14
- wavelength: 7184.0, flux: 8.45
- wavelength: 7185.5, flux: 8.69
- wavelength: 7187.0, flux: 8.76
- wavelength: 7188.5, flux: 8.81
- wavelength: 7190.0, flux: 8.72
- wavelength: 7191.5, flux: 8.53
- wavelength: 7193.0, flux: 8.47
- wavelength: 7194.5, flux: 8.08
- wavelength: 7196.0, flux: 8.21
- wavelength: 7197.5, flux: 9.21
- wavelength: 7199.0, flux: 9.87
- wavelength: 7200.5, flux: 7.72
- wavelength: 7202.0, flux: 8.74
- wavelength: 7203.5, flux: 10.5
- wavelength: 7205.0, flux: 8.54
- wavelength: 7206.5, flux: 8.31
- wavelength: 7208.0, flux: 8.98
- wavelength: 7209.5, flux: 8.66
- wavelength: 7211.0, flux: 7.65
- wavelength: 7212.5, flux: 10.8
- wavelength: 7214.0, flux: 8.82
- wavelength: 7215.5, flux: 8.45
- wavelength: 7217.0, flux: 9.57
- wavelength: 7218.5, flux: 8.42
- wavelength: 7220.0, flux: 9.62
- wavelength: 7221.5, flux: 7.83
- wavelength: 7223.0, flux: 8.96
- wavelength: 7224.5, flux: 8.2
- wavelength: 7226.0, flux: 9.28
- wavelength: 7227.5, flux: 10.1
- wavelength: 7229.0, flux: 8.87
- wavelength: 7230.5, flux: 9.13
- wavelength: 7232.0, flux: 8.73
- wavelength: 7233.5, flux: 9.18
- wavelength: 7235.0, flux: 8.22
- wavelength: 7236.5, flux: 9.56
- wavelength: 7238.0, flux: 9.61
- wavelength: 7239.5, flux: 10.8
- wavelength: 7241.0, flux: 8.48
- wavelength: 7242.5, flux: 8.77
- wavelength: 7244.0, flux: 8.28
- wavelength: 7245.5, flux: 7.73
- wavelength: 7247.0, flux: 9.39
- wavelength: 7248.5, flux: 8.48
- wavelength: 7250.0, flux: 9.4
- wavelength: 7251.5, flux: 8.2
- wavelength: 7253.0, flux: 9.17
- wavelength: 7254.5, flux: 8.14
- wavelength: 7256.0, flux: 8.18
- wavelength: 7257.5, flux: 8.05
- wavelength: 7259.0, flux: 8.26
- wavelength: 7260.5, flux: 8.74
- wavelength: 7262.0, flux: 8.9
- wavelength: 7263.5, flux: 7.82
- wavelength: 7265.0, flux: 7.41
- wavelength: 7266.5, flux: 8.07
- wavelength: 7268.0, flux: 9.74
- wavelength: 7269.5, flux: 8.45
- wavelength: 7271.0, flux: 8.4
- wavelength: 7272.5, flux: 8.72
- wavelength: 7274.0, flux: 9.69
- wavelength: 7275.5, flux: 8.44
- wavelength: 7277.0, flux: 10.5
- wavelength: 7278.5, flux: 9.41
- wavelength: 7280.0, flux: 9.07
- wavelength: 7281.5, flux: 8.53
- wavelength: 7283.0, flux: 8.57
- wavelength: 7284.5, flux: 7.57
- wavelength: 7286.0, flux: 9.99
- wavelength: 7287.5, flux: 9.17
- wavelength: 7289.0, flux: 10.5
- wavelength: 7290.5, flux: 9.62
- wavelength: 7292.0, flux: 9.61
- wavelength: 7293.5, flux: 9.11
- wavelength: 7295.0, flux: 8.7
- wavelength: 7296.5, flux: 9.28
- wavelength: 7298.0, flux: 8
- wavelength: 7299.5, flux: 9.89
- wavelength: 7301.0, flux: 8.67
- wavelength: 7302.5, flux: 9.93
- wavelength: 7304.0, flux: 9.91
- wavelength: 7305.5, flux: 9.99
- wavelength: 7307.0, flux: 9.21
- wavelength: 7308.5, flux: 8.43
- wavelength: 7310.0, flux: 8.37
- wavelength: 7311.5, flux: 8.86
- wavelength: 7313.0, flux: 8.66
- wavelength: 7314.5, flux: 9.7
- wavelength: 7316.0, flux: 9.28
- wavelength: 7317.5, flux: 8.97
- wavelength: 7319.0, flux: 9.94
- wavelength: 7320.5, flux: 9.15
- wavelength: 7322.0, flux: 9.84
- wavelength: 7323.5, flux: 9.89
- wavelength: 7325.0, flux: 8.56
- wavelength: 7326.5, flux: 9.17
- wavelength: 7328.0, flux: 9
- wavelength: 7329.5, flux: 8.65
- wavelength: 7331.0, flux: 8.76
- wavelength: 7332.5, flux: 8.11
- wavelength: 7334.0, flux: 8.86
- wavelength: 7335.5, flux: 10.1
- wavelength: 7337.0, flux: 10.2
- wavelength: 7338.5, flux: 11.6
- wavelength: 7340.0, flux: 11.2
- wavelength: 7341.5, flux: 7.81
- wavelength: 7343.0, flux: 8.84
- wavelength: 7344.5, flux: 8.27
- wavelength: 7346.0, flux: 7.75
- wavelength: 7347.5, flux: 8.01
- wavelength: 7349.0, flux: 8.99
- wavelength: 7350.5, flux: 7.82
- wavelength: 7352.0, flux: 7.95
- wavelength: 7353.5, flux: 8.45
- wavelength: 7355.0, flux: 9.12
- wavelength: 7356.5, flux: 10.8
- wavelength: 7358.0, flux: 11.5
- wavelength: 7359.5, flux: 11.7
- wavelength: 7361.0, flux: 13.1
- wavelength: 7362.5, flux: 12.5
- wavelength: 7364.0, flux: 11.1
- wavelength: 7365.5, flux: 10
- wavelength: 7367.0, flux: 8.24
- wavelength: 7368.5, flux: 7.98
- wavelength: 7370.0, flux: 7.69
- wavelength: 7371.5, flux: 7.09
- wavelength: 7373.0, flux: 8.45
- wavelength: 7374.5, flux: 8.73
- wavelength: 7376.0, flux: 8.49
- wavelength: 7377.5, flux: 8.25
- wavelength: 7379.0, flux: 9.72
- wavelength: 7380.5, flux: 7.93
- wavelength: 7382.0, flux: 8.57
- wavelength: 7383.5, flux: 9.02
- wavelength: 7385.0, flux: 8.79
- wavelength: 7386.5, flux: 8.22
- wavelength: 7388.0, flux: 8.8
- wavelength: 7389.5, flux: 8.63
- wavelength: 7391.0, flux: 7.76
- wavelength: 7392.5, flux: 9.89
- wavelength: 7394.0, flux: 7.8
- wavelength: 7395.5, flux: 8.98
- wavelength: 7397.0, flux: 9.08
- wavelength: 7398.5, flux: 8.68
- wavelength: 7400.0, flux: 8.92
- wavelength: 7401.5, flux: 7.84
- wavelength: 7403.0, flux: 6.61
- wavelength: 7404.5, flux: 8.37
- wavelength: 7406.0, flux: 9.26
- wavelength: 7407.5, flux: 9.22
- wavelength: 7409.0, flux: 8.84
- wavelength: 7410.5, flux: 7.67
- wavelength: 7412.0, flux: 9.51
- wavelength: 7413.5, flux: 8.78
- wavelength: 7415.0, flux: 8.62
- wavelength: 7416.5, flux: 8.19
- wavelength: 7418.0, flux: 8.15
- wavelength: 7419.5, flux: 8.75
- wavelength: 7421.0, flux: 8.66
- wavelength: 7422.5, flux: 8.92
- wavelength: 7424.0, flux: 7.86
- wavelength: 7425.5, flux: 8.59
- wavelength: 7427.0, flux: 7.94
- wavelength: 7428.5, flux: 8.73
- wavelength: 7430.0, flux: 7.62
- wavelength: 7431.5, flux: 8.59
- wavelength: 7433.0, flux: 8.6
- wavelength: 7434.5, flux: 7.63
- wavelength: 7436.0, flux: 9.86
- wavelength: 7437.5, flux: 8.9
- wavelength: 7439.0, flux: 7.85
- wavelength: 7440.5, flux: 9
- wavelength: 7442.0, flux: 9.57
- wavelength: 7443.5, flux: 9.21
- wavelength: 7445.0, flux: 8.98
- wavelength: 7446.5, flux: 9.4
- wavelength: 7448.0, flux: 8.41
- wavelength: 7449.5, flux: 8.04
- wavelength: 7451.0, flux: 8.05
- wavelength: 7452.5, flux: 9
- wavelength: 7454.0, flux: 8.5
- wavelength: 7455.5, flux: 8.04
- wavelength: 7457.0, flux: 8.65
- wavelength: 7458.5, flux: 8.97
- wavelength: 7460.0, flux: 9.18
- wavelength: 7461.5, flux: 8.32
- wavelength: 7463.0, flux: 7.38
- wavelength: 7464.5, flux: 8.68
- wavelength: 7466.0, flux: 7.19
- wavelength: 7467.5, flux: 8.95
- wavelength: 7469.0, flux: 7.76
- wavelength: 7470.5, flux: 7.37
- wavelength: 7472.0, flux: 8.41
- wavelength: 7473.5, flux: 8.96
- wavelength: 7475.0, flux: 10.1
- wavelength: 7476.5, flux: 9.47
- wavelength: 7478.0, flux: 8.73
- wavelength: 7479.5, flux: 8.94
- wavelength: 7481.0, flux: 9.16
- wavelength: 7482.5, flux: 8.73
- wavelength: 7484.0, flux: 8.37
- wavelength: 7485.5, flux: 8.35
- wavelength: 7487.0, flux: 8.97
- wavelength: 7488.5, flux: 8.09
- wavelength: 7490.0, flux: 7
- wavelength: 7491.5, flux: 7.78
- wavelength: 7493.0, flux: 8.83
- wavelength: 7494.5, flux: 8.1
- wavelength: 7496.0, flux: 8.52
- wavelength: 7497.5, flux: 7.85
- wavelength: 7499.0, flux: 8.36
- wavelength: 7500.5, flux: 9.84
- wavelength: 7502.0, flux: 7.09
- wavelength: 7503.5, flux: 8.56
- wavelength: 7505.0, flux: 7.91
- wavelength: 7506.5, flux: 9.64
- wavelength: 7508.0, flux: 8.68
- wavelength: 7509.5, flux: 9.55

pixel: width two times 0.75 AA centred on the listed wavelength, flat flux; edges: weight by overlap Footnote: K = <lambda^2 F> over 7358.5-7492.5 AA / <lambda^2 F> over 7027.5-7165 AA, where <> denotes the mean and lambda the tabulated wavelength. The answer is 1.09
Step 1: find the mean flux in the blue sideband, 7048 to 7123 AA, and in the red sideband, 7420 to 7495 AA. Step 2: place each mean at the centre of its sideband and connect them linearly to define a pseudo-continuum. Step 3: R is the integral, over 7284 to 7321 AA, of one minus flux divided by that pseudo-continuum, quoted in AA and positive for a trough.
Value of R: -2.7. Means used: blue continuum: 8.69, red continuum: 8.53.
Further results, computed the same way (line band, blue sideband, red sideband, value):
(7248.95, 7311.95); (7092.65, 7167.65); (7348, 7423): -0.53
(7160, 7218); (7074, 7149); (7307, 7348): 0.62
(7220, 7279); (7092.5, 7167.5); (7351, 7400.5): 0.82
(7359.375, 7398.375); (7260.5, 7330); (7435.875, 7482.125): -0.81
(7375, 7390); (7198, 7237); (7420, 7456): 0.06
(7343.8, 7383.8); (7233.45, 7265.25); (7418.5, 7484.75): -2.46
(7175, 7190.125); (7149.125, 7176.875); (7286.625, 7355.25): 0.19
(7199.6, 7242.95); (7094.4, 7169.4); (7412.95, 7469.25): -1.65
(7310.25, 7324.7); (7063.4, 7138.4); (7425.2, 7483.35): -1.11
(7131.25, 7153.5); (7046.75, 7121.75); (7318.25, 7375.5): -0.14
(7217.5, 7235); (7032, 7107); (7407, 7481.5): -0.54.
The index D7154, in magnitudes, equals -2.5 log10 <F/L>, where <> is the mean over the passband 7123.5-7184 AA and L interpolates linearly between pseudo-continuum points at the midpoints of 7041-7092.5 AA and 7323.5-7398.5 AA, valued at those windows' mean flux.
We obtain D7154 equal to 0.004 mag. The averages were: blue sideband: 8.72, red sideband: 9.11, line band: 8.8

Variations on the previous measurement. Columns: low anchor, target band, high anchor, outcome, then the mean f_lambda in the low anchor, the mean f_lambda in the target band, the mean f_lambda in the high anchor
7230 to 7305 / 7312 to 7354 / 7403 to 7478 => -0.03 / 8.93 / 9.06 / 8.57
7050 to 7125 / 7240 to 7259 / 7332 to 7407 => 0.04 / 8.7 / 8.54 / 9.04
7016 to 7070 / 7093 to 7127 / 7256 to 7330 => 0.02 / 8.65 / 8.63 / 9.02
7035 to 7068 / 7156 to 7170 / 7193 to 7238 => 0.01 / 8.53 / 8.69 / 8.91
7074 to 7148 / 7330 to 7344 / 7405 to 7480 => -0.10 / 8.73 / 9.46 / 8.6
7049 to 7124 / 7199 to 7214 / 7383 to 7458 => -0.03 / 8.7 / 8.92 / 8.58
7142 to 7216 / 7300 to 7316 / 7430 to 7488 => -0.06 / 8.81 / 9.19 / 8.62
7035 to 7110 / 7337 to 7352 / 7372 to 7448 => -0.04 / 8.66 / 8.94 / 8.6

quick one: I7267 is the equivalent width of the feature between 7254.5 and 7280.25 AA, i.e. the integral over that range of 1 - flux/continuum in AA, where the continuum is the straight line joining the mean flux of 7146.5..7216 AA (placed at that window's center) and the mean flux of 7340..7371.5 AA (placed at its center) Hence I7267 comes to 1.2 AA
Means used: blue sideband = 8.8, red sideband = 9.37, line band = 8.67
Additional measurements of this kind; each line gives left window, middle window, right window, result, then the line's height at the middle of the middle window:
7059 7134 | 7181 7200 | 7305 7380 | 0.4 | 8.92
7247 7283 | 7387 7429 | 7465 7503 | 0.0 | 8.53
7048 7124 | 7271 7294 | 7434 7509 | -1.6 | 8.62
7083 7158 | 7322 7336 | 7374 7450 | -0.7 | 8.63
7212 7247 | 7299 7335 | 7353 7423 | -0.7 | 8.99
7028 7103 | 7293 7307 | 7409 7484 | -1.1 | 8.62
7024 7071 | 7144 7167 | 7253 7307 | -0.2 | 8.78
